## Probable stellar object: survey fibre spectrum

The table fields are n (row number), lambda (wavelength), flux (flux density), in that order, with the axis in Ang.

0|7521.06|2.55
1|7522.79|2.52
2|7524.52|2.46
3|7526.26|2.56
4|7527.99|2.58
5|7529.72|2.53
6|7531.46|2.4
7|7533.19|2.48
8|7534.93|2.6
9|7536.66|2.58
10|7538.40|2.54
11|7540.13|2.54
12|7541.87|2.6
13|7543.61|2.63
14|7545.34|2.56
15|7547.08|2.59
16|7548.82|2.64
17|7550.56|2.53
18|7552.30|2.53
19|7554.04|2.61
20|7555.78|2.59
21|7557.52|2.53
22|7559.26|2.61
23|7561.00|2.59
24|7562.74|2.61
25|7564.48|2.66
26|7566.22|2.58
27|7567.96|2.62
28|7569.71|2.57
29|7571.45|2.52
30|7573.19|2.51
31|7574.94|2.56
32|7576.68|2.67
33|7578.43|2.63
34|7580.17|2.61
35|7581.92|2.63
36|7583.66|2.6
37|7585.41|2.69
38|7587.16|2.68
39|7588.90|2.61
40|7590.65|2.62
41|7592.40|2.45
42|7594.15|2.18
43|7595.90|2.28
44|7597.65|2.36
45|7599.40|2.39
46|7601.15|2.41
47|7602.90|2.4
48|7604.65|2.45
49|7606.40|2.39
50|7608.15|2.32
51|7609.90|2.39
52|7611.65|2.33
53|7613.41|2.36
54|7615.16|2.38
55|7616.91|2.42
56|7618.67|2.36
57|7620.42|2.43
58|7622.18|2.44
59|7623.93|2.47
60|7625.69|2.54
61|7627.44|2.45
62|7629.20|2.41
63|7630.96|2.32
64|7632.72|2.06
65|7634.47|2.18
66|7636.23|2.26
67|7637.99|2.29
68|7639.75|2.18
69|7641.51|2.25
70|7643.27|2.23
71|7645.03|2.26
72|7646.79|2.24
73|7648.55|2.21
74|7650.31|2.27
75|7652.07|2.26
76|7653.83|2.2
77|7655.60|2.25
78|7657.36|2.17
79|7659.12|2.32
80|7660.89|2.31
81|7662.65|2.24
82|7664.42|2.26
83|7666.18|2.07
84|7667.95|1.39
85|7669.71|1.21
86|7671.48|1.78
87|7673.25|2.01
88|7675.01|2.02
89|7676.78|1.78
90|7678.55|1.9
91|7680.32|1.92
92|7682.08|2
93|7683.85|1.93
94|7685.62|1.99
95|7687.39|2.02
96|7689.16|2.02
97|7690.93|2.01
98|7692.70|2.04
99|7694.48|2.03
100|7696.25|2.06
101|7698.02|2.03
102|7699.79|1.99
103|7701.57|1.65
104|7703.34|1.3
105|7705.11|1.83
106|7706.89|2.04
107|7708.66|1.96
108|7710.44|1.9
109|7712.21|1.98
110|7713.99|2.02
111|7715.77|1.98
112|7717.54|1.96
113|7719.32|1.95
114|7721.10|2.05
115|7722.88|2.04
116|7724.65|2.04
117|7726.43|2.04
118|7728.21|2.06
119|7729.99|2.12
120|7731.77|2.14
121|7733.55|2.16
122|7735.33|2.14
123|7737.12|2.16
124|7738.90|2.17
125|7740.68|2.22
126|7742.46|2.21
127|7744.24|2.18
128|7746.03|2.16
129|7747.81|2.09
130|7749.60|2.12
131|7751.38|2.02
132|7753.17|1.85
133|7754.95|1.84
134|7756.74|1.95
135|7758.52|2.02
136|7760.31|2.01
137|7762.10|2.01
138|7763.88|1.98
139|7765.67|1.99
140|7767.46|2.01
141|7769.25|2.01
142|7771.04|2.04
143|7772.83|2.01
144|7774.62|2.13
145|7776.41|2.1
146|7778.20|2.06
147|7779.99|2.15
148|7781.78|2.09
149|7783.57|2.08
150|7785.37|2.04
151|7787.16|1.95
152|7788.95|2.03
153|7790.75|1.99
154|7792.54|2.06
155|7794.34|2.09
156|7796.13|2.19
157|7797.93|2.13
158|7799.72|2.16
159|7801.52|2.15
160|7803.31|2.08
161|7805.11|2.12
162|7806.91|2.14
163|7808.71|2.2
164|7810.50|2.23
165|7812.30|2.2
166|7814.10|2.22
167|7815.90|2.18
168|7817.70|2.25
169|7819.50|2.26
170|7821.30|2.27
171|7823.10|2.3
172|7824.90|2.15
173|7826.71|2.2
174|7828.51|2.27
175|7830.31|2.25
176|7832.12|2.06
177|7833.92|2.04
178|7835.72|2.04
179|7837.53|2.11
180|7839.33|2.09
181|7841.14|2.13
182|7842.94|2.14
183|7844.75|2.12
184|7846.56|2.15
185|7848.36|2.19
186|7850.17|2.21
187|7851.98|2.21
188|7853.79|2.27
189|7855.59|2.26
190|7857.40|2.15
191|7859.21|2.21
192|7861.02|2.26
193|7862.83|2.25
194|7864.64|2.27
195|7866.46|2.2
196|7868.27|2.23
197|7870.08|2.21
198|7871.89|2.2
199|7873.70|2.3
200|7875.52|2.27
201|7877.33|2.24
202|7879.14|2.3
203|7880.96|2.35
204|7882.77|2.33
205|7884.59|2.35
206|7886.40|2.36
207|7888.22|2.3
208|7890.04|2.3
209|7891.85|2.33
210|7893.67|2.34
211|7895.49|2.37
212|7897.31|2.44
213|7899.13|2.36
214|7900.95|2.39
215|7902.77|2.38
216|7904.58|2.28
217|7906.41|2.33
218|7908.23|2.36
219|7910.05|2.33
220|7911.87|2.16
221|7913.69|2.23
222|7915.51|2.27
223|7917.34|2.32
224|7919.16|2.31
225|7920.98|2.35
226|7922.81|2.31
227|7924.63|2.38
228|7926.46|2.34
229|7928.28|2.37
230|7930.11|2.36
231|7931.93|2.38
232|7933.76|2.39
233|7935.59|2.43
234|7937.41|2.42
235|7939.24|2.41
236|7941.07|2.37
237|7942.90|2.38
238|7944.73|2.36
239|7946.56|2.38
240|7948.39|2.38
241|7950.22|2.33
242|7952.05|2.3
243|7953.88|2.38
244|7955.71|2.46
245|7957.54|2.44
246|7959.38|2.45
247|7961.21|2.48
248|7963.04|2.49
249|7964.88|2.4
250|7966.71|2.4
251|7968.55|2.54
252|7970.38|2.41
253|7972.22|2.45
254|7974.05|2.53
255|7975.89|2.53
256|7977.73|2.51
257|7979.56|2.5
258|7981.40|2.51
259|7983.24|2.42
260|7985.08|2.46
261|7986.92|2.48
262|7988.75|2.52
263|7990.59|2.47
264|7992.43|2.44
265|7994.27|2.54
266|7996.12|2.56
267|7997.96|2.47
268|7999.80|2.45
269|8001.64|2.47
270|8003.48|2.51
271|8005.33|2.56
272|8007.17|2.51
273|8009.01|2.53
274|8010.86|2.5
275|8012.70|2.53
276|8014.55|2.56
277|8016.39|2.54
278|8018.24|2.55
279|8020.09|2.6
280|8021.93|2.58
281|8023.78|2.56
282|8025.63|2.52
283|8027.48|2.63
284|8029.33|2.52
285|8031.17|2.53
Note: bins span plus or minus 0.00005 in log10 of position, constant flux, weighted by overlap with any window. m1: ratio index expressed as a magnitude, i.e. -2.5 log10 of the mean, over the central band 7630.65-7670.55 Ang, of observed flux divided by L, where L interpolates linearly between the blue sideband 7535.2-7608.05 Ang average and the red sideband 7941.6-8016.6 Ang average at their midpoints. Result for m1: 0.18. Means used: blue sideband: 2.54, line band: 2.15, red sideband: 2.47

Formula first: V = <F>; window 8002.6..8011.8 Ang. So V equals 2.52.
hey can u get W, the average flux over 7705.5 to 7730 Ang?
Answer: 2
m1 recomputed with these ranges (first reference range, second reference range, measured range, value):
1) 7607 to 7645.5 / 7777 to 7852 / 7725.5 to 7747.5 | 0.04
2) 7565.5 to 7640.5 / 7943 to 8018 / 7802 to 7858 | 0.13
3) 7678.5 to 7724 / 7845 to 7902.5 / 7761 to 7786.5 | 0.02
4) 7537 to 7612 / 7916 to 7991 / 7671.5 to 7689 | 0.27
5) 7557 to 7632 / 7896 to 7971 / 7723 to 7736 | 0.17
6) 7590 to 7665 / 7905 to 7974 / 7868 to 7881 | 0.05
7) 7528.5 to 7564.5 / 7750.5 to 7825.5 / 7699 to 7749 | 0.10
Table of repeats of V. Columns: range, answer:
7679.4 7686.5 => 1.96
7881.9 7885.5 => 2.34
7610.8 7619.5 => 2.37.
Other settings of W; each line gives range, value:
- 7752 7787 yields 2.02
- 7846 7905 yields 2.28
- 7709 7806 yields 2.06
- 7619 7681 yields 2.16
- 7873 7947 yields 2.34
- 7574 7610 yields 2.49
